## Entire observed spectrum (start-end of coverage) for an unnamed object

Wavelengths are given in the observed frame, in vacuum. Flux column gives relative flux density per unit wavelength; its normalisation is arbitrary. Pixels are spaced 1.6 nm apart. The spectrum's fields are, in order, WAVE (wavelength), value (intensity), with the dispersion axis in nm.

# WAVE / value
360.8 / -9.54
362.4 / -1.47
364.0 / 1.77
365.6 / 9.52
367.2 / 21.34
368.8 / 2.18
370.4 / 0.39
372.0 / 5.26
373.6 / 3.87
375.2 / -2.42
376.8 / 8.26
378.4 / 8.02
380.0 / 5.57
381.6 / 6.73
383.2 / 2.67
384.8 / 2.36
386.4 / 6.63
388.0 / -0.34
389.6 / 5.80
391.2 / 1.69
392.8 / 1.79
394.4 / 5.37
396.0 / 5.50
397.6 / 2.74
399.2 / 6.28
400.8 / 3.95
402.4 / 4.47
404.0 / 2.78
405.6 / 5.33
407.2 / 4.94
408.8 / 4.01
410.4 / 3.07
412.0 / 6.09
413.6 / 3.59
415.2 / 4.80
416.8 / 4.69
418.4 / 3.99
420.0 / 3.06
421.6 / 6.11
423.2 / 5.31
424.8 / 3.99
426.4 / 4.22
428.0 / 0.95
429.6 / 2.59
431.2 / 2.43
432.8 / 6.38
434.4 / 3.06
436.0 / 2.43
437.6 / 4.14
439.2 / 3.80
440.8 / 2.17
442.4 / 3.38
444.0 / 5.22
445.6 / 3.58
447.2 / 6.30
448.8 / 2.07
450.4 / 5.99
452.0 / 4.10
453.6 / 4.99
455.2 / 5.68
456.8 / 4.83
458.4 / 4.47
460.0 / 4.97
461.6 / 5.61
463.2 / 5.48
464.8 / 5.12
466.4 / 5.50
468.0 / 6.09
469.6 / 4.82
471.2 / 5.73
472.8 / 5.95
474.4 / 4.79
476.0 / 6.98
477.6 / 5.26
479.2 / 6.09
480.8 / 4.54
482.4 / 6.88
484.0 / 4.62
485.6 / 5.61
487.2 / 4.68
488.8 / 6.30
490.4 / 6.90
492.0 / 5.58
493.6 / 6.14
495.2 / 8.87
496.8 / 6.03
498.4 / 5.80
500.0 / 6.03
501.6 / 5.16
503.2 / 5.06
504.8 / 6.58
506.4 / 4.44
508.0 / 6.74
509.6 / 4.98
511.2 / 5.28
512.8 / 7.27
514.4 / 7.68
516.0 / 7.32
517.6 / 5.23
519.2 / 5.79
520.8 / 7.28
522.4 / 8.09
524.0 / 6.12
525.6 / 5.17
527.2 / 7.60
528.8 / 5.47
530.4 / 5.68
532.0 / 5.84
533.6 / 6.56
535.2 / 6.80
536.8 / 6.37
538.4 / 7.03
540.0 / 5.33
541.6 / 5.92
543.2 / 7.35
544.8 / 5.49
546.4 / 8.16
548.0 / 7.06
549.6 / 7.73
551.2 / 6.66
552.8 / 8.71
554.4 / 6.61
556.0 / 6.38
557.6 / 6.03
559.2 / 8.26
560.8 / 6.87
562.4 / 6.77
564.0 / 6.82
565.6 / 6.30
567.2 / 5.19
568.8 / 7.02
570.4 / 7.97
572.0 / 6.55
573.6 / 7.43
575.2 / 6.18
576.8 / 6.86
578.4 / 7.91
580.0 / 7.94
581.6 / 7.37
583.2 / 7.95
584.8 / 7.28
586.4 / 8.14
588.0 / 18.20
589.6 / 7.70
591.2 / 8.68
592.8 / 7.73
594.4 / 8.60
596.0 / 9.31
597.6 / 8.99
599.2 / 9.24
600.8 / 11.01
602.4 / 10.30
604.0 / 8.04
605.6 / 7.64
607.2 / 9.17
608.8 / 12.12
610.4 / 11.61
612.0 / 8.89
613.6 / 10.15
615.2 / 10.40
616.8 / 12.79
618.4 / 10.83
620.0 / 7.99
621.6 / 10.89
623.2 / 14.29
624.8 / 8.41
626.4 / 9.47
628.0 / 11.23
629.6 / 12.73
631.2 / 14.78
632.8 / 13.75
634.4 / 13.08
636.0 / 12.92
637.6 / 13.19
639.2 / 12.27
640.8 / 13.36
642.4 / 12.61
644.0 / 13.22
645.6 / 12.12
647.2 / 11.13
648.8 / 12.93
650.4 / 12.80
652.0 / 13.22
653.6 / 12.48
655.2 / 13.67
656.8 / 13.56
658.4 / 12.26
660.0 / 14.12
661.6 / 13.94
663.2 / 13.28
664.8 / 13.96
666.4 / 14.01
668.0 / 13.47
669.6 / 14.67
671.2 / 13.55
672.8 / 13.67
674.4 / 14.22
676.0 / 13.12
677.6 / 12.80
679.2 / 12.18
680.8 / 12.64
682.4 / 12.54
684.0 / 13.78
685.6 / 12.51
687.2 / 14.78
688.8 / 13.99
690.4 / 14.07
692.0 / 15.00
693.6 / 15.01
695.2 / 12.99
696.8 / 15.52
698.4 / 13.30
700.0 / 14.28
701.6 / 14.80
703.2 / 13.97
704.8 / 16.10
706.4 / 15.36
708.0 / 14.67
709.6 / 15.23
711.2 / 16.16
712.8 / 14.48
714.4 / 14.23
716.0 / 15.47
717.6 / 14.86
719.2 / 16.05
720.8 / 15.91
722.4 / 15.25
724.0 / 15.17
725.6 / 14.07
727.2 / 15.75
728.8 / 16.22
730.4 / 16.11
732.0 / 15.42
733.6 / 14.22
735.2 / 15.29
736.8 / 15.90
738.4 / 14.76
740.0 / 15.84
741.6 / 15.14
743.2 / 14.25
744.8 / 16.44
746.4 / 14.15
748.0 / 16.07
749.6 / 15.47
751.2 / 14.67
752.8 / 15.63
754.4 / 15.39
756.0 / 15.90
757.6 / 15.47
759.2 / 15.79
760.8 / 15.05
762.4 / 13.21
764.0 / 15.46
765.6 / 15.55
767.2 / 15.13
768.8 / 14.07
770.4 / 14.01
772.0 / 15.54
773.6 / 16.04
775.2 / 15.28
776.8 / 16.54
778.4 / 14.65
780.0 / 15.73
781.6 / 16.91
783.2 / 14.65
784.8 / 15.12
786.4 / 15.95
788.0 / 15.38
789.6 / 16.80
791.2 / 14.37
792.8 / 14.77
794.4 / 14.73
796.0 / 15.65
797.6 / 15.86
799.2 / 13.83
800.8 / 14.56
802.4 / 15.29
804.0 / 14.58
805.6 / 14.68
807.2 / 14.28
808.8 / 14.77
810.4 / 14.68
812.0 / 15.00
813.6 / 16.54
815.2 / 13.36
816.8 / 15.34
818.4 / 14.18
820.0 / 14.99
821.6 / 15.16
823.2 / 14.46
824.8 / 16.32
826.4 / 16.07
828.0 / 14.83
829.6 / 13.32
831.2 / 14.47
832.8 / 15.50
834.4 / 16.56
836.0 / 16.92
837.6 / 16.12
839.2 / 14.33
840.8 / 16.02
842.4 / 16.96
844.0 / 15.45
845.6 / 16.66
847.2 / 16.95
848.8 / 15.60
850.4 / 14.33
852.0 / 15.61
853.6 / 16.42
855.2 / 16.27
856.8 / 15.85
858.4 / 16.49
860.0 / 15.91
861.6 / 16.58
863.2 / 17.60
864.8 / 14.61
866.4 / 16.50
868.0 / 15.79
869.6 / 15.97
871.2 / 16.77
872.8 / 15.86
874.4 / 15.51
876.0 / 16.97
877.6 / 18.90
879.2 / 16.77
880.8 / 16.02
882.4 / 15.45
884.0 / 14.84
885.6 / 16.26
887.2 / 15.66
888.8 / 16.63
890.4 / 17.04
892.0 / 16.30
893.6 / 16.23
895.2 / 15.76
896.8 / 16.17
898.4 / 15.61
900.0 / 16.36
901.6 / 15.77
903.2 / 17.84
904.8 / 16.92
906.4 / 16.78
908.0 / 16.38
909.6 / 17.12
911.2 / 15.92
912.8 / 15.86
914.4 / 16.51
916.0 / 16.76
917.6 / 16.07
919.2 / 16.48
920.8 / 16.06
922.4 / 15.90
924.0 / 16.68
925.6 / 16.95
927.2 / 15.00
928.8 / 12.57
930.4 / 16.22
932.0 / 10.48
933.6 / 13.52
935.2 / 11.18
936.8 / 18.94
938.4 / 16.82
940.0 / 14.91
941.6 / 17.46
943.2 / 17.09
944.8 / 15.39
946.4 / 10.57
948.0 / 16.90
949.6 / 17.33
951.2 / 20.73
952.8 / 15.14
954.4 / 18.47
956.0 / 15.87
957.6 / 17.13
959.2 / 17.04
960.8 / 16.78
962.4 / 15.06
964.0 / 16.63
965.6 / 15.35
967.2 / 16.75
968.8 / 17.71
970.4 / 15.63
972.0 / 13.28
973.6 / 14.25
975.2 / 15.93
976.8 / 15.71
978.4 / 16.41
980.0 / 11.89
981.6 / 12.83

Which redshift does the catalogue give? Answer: 0.58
